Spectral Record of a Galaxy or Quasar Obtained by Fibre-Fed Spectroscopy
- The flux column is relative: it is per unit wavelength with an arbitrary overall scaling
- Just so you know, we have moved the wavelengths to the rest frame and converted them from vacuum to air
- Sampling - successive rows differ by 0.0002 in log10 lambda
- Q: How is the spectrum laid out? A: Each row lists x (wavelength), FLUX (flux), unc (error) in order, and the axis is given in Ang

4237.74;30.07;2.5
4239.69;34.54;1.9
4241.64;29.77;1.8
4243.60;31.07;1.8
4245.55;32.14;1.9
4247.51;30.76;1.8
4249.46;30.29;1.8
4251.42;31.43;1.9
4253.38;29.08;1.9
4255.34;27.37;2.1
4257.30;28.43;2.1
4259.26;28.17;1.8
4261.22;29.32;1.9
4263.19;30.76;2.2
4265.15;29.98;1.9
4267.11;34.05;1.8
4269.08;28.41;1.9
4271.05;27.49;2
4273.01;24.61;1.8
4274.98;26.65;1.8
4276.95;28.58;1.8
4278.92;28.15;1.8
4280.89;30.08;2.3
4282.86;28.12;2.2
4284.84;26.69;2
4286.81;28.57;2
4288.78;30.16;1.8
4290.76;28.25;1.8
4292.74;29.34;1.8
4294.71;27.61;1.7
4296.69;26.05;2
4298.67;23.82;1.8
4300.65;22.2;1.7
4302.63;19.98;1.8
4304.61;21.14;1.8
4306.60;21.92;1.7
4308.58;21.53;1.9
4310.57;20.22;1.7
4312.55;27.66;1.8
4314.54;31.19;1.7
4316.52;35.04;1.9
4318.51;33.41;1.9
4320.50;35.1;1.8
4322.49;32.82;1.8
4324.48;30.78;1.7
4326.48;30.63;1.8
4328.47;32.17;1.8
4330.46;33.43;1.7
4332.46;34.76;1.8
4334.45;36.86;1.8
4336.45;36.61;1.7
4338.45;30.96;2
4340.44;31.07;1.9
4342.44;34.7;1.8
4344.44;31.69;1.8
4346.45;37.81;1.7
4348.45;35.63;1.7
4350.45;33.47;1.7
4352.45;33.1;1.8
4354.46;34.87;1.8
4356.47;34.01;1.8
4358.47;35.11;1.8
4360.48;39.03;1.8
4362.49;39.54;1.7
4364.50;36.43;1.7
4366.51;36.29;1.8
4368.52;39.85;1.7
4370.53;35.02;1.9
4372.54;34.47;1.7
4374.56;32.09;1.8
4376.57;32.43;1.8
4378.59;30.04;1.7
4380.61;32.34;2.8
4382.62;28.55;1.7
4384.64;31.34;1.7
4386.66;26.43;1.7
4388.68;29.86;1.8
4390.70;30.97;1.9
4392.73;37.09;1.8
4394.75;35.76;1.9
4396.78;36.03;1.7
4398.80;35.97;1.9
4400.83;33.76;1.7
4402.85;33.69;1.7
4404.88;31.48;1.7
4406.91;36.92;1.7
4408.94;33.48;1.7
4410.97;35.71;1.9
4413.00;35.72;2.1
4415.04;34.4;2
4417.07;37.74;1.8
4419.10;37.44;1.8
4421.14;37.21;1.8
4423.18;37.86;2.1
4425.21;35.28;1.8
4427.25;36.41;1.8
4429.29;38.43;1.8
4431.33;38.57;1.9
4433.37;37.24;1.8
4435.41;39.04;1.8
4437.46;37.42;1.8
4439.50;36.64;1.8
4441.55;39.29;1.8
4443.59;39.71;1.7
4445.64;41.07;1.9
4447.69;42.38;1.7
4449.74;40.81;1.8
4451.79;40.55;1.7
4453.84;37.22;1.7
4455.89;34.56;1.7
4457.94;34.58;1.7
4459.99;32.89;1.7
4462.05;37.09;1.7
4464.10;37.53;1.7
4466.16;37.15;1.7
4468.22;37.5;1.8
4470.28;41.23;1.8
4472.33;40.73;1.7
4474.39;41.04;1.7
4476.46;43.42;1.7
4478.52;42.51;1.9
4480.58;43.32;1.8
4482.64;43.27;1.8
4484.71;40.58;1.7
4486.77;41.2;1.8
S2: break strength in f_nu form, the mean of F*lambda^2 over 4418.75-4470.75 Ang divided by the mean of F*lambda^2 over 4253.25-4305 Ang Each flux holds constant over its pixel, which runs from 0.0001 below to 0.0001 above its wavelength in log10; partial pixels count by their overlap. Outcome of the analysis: 1.48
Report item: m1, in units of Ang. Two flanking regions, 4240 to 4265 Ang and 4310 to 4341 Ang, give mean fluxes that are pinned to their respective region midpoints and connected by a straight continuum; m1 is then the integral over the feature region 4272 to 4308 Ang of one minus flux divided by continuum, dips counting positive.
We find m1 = 5.74 Ang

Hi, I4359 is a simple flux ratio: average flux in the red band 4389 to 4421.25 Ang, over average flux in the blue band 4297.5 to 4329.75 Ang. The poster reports 1.27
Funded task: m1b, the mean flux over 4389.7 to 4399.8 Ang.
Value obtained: 35.2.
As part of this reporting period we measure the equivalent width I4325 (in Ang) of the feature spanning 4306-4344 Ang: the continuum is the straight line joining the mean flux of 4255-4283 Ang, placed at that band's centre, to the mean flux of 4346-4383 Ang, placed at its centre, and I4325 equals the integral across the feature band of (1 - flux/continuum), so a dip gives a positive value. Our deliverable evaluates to 1.3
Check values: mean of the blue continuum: 28.7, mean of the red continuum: 34.8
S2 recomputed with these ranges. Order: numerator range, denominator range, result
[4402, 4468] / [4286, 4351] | 1.31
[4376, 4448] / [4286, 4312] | 1.51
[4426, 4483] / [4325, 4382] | 1.19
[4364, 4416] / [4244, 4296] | 1.23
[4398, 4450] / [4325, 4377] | 1.10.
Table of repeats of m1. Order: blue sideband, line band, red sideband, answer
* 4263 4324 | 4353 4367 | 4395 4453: -1.7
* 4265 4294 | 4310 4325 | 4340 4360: 0.3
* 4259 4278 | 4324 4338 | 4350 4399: -0.8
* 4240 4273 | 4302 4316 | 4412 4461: 3.6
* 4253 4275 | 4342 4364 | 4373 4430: -2.2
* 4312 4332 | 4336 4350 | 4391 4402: -0.3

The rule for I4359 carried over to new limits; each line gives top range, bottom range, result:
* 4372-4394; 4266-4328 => 1.13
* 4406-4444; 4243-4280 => 1.26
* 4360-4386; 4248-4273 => 1.16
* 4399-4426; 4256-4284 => 1.23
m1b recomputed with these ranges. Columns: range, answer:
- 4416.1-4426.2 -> 37.1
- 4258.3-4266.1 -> 29.6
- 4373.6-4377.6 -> 32.3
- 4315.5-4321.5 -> 34.5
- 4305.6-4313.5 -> 22.8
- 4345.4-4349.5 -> 36.6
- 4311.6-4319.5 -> 31.9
